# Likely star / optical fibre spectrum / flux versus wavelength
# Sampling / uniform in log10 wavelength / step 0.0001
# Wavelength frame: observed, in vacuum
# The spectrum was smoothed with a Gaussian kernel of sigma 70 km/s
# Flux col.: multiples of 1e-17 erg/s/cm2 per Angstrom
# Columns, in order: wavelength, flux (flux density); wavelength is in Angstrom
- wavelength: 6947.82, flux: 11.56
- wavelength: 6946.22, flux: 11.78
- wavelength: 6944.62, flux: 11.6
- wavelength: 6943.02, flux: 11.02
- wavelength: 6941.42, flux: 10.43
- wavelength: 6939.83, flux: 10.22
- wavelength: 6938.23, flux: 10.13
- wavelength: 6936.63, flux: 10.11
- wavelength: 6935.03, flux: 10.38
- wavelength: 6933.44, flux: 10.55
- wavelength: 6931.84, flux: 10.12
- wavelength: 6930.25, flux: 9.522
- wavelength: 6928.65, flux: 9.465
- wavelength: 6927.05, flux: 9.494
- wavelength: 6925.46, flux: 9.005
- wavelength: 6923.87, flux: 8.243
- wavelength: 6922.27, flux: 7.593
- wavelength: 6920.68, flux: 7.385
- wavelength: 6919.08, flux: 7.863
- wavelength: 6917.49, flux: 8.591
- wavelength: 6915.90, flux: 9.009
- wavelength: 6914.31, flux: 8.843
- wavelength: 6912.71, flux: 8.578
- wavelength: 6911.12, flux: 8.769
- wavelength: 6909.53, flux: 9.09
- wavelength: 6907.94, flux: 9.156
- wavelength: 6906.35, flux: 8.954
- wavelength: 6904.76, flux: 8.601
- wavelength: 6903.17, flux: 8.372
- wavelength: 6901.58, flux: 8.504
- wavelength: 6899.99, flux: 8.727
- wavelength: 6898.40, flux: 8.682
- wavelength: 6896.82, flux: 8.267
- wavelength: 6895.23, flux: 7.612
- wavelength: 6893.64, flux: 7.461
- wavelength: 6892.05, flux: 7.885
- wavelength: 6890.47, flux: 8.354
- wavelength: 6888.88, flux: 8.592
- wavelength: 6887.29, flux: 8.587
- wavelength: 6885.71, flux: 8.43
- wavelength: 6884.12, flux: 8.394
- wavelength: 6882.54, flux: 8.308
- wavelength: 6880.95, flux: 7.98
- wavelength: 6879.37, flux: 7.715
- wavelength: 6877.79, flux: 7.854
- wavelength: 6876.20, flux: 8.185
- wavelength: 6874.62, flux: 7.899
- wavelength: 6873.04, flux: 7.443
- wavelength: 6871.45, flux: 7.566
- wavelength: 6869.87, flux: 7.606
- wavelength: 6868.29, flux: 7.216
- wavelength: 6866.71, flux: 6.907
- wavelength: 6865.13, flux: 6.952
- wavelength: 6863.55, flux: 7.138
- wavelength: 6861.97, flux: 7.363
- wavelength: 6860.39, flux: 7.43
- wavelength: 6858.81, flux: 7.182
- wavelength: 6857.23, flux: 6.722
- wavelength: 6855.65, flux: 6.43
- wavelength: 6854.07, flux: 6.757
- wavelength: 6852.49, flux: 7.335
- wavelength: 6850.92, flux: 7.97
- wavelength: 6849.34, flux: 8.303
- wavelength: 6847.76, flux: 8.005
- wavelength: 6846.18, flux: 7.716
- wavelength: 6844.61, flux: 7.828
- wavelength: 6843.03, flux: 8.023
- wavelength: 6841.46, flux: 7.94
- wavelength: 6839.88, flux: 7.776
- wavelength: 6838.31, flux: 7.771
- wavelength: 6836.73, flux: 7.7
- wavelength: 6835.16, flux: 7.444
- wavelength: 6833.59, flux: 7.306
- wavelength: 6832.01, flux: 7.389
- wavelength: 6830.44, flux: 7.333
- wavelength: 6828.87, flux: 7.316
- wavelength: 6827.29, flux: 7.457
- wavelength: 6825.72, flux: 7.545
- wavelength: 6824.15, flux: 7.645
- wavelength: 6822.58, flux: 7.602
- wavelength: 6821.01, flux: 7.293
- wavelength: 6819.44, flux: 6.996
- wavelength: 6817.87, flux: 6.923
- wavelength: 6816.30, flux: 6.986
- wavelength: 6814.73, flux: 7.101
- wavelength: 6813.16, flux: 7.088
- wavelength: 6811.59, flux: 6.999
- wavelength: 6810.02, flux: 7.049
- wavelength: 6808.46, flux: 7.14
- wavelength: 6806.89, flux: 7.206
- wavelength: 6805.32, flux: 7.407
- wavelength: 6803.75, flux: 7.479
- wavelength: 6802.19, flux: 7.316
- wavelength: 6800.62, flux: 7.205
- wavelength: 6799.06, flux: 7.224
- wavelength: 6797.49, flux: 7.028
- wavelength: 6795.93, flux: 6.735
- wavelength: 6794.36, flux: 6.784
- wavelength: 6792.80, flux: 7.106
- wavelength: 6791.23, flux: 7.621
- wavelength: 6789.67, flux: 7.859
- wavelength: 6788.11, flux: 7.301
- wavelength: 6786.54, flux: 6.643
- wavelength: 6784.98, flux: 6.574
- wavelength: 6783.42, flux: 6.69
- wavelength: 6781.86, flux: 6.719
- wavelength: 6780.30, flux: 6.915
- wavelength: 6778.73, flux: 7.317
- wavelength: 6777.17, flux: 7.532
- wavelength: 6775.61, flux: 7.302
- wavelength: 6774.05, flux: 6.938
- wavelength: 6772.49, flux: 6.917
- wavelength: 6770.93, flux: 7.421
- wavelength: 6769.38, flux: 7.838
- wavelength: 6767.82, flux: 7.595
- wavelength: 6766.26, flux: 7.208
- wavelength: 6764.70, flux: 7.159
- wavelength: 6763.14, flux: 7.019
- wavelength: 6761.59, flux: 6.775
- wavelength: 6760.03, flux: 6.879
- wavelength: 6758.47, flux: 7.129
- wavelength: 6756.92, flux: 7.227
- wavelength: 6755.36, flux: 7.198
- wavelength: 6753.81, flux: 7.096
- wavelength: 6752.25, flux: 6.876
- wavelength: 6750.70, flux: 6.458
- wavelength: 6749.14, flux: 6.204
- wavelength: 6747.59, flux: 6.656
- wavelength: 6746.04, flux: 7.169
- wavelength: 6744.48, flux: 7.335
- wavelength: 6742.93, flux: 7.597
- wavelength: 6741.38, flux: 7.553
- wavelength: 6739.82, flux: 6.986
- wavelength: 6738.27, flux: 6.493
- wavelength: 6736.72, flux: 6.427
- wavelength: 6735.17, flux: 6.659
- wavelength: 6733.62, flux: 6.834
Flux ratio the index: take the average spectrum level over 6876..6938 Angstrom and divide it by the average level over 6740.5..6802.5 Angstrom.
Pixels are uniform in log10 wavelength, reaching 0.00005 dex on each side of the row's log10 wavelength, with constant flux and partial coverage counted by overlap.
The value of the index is 1.2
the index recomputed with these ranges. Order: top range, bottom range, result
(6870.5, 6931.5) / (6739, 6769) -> 1.19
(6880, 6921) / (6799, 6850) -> 1.13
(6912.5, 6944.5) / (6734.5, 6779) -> 1.33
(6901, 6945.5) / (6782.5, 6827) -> 1.30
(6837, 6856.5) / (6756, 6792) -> 1.07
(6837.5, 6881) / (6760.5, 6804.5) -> 1.05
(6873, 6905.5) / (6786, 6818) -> 1.15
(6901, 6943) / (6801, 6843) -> 1.24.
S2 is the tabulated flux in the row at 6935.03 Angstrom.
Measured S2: 10.38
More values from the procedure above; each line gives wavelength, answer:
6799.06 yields 7.224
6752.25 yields 6.876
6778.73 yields 7.317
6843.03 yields 8.023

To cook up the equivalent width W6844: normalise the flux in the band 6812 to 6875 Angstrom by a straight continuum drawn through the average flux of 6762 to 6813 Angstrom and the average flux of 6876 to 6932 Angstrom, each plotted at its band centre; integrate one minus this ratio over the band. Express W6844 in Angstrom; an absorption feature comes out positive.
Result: 3.2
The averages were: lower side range 7.16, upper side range 8.49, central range 7.4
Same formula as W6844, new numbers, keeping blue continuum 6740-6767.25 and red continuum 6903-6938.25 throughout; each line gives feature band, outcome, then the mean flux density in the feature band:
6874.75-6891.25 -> 0.7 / 8.23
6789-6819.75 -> 1.9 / 7.16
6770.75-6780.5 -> 0.1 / 7.19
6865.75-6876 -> 1.2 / 7.48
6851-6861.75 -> 1.6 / 7.06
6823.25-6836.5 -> 0.8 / 7.44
